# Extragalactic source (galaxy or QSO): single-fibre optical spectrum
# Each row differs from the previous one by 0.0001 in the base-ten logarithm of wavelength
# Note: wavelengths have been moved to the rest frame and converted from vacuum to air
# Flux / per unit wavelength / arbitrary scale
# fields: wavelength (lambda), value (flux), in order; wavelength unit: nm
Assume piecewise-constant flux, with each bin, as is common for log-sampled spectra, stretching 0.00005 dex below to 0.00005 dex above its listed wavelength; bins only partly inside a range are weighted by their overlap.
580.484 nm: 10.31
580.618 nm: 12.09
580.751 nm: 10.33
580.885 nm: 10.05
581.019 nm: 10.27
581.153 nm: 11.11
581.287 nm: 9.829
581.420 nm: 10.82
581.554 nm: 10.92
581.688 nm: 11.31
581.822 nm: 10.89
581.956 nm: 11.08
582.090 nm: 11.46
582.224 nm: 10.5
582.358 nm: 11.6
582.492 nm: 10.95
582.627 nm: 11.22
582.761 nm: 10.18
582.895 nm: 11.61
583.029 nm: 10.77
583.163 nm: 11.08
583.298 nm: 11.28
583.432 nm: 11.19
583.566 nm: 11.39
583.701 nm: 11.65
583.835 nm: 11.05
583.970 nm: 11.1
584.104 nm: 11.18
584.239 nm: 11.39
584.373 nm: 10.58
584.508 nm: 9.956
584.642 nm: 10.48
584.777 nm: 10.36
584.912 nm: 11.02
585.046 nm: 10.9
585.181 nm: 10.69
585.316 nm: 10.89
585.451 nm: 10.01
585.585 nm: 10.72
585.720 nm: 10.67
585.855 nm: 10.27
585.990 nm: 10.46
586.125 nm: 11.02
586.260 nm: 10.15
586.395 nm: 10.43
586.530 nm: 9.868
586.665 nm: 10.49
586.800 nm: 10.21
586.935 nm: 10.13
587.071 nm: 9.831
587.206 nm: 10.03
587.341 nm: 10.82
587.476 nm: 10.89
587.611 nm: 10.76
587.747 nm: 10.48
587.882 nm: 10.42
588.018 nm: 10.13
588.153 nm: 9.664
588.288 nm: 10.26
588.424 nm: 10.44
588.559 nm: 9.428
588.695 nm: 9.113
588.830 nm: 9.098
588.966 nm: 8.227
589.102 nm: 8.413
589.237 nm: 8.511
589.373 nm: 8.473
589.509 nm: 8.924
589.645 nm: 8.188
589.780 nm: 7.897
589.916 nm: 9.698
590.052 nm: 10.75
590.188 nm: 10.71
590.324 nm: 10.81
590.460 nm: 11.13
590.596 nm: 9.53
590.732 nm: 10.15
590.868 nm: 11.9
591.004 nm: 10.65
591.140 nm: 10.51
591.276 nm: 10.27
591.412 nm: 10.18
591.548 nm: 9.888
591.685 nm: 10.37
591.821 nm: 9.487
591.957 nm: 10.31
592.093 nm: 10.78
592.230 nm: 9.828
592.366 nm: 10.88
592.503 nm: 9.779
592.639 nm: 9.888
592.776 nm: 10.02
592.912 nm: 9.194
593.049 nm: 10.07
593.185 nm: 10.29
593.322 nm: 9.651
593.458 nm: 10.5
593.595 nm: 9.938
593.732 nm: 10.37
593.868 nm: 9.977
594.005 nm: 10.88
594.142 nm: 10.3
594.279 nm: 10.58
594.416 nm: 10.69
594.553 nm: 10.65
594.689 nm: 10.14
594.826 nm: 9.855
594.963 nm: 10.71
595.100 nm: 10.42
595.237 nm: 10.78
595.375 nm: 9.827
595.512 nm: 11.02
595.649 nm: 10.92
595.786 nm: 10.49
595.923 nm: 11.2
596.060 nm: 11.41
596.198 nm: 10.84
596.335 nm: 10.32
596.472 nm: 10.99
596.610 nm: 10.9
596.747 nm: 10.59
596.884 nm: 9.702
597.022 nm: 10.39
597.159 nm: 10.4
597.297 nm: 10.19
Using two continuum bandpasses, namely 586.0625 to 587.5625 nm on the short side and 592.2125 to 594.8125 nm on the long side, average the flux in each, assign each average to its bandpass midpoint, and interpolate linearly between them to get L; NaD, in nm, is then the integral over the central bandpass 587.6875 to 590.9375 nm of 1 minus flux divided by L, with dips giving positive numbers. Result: 0.195 nm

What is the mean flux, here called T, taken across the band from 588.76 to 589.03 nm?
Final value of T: 8.68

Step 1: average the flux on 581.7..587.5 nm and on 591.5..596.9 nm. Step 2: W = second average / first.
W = 1.0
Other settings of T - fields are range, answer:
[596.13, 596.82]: 10.7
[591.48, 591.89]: 9.91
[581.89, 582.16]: 11.3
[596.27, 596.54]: 10.7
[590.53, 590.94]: 10.5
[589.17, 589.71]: 8.51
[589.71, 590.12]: 9.45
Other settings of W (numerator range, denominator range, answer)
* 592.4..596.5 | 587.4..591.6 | 1.05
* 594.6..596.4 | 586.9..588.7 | 1.04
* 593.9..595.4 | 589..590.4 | 1.13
